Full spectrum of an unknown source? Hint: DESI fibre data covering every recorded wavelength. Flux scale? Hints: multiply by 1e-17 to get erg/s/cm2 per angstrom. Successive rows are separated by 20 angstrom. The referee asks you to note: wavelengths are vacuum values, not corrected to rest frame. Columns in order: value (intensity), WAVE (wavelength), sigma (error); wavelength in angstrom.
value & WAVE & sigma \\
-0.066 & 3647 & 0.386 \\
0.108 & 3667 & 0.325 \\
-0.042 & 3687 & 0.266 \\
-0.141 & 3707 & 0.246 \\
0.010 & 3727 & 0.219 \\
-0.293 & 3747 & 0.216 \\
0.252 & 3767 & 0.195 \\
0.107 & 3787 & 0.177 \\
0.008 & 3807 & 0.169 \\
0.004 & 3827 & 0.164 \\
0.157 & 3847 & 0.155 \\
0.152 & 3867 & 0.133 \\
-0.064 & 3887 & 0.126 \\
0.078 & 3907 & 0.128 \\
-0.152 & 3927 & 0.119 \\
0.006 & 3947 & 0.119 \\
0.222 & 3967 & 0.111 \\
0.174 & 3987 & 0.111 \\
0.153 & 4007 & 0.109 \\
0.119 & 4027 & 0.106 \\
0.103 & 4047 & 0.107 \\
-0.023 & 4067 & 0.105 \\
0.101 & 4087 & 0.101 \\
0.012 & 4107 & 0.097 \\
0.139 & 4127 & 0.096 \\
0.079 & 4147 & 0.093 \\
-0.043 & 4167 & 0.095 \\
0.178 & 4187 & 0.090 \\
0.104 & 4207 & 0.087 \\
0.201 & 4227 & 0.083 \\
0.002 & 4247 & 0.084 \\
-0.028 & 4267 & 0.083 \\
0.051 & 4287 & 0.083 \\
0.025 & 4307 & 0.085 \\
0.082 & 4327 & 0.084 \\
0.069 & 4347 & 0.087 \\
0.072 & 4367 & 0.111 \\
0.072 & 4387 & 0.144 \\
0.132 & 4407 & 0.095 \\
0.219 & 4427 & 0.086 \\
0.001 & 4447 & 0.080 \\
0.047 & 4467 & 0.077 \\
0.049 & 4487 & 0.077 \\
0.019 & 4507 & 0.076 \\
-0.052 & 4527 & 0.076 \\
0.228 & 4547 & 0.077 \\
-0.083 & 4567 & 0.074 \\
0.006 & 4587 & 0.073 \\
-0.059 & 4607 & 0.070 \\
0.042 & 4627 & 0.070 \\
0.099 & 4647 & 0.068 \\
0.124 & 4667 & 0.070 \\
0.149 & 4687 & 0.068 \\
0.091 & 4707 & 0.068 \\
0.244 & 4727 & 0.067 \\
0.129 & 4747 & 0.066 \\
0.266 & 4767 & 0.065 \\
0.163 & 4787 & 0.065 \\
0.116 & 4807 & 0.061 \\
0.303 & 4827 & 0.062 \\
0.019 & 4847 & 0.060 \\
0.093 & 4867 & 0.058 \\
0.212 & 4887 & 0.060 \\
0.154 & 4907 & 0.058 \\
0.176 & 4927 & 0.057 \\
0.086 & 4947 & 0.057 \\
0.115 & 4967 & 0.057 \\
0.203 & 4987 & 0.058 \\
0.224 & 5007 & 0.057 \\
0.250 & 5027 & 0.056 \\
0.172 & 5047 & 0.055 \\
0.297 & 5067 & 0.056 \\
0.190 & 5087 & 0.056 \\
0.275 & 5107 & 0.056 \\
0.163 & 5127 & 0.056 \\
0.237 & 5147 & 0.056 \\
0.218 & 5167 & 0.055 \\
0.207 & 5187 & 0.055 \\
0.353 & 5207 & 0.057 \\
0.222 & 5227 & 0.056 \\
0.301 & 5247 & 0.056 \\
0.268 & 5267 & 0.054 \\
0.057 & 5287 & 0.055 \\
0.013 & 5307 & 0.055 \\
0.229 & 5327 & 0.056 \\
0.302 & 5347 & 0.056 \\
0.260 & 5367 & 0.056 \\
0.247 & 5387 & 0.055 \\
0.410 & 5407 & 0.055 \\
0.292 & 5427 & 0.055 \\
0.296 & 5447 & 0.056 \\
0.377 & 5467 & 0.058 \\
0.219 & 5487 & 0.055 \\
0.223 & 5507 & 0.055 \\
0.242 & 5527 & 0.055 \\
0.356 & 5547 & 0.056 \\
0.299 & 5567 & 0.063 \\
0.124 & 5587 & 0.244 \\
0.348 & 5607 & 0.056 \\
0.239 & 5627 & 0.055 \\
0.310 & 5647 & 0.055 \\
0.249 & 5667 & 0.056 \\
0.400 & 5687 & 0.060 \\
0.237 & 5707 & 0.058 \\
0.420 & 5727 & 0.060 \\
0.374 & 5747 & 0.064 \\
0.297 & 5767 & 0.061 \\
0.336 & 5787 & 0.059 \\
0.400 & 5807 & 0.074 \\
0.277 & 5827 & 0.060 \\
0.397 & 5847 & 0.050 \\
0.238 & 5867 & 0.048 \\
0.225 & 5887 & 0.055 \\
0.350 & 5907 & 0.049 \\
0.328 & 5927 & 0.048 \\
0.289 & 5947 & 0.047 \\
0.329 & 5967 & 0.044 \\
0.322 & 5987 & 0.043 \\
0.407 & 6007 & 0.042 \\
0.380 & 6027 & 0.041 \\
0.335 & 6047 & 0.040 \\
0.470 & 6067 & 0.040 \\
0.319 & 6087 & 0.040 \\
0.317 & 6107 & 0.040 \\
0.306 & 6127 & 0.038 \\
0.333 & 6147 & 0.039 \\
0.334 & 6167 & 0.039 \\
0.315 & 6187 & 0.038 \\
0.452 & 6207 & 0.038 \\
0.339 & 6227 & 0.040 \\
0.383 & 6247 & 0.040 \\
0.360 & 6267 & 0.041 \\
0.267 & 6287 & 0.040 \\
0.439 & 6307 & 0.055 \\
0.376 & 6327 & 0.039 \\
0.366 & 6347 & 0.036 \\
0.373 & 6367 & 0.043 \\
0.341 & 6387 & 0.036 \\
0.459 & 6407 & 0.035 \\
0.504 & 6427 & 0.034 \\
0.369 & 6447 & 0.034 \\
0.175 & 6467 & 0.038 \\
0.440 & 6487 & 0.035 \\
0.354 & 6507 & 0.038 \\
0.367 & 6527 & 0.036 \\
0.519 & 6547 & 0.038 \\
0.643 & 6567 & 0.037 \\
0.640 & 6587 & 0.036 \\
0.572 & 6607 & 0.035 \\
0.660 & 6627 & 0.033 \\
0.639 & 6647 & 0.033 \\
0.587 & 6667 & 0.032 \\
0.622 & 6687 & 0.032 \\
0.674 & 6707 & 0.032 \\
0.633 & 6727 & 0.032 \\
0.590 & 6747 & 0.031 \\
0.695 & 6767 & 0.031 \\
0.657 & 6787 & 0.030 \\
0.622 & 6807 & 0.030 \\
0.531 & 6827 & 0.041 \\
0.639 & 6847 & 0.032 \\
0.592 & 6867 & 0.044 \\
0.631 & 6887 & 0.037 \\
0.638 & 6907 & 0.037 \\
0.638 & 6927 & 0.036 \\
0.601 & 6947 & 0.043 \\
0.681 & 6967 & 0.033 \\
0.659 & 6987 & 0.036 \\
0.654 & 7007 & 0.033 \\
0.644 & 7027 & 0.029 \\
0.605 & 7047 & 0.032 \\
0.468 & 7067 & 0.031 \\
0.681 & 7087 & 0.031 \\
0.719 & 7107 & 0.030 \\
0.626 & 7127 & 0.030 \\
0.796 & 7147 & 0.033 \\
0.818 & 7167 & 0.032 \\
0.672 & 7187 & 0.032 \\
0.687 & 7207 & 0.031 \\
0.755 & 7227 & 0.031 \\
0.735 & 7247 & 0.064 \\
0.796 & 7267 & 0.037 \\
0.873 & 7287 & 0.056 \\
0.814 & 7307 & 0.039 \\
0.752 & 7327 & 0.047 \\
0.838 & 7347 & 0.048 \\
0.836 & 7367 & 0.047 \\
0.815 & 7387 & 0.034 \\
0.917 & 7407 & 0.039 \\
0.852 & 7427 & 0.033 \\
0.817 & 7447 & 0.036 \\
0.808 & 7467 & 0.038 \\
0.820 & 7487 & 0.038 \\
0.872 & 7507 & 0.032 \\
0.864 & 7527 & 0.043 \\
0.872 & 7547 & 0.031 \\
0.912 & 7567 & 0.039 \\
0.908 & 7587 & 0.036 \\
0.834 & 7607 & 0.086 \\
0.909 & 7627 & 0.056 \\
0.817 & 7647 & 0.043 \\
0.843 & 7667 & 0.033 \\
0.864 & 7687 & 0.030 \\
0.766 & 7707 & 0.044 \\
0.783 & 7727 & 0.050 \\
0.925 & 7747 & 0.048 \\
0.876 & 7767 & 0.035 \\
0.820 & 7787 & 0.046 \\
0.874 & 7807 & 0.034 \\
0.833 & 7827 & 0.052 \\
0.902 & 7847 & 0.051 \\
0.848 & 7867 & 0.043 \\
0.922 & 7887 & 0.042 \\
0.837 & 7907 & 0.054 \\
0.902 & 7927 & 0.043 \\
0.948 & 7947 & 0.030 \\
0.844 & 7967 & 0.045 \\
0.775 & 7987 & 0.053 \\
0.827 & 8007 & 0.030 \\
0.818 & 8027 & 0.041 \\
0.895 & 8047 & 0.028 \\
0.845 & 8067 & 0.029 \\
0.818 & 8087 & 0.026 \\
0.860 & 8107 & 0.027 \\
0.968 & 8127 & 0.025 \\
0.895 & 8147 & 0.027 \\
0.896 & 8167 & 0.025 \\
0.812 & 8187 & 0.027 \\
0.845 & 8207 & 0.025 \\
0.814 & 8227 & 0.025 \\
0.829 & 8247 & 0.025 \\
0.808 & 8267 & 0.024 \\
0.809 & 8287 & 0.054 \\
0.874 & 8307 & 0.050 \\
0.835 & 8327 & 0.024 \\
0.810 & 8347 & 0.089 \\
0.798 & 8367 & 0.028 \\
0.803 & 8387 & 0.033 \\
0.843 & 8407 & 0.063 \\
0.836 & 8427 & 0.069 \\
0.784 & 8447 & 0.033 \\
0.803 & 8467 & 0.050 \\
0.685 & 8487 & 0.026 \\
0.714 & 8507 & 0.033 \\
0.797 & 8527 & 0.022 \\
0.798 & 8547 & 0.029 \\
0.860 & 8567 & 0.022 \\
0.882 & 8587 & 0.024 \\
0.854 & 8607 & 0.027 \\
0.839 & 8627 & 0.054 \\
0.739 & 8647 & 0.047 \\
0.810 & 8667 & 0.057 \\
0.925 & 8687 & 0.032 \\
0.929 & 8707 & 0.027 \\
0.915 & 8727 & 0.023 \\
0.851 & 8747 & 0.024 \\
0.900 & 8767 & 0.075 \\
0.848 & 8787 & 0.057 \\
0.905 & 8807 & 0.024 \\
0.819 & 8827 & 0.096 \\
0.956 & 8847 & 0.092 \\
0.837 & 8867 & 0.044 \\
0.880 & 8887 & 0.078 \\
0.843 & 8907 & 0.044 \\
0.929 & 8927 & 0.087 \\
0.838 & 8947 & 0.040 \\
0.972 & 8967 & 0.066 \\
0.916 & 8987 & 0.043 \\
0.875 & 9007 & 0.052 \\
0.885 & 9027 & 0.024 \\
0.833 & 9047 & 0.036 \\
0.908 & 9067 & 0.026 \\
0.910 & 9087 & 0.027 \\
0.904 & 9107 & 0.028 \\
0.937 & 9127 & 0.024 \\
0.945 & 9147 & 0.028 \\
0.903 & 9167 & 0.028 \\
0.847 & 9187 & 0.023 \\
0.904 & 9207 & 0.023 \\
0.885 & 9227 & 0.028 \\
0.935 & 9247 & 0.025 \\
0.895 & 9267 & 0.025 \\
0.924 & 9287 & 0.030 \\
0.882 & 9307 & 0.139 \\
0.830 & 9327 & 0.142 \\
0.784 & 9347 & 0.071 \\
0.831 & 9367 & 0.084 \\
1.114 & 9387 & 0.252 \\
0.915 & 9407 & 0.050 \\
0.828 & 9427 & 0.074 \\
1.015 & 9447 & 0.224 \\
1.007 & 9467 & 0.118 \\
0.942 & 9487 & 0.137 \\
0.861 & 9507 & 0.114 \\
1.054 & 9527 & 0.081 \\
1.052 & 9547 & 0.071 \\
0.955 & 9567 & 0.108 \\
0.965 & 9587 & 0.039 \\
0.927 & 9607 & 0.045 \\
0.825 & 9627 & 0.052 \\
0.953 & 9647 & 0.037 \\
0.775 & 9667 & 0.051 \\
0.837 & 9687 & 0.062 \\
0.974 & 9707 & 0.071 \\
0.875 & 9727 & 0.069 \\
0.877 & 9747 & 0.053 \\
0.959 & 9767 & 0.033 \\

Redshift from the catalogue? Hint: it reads 0.642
